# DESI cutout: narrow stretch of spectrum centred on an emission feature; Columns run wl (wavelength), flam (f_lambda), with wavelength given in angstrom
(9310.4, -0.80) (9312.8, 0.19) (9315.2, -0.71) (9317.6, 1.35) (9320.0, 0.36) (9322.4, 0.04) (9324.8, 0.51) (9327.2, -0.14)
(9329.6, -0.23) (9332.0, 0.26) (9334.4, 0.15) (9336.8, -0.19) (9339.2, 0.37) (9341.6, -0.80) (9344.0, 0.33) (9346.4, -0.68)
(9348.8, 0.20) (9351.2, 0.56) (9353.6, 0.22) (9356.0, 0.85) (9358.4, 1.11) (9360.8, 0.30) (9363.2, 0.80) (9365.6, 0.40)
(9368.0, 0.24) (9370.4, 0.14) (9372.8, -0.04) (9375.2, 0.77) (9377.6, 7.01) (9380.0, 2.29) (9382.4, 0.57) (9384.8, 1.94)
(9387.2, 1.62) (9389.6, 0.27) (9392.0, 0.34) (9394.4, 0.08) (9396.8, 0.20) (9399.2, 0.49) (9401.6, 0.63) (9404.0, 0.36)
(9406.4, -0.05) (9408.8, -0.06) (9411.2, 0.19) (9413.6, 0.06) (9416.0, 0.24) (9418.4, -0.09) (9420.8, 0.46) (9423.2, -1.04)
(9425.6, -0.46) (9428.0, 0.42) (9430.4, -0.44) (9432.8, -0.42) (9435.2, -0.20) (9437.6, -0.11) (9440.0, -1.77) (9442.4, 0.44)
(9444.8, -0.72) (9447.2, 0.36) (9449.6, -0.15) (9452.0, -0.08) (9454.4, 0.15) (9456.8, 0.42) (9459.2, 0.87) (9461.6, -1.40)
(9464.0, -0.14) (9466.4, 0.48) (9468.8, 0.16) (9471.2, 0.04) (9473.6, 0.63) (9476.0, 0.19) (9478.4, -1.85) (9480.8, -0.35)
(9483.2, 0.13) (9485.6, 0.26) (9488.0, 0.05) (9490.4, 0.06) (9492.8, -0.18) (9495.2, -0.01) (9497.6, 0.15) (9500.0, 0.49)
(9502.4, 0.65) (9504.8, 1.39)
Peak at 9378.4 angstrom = [O II] 3727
